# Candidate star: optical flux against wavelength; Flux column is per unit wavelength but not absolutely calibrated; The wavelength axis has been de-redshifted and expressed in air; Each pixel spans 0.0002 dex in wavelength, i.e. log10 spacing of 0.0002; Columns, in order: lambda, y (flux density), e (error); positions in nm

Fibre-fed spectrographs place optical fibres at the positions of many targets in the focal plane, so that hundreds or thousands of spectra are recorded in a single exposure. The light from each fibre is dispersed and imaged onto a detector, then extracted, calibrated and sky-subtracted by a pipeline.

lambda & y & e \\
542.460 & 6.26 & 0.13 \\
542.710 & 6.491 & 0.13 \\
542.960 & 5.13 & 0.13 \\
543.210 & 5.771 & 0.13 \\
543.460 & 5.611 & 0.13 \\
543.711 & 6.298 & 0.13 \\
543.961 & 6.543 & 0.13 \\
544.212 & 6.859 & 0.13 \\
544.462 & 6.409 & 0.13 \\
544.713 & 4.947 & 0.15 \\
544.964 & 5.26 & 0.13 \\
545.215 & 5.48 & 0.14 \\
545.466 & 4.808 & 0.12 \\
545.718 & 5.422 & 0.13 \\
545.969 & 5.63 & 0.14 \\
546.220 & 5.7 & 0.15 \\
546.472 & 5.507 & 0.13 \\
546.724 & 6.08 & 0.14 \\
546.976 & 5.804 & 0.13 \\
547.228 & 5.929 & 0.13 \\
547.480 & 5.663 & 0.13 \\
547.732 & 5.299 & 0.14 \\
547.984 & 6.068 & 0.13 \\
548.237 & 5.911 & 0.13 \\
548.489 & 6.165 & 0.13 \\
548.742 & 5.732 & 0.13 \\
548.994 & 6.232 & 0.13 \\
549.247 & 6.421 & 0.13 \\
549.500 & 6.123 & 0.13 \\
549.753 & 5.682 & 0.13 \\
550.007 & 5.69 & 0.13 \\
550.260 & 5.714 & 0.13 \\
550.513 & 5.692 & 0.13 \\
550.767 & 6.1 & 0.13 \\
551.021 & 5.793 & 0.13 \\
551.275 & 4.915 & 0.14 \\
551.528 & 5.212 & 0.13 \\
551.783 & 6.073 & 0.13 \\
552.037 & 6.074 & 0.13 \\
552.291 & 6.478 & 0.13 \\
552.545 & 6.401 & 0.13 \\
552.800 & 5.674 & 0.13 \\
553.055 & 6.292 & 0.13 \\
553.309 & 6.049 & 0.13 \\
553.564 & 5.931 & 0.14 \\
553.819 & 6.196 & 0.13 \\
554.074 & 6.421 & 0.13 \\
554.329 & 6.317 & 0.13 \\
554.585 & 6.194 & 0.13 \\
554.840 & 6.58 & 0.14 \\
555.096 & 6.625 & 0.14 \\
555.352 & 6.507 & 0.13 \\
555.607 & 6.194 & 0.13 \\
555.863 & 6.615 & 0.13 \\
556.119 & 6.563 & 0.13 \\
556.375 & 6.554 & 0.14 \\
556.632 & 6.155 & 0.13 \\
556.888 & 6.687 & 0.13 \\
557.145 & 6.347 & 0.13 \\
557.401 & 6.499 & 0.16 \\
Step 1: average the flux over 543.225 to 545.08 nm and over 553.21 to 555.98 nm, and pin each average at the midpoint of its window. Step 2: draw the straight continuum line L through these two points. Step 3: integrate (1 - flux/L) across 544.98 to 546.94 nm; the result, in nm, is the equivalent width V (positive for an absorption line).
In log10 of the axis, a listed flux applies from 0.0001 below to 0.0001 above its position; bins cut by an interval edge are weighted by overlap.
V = 0.17 nm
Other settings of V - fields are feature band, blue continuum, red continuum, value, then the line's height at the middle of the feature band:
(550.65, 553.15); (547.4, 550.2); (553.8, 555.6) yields 0.11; 6.17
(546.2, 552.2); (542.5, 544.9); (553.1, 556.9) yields 0.34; 6.17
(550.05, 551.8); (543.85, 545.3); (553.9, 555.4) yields 0.17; 6.24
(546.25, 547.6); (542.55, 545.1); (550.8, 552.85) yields 0.03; 5.9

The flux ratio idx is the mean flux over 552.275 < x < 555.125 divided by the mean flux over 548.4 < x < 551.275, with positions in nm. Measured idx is 1.1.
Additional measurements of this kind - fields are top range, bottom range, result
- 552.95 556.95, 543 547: 1.11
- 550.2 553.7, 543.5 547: 1.02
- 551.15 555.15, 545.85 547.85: 1.07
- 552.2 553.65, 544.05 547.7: 1.08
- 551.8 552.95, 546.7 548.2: 1.06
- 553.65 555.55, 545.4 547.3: 1.14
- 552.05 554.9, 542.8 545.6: 1.08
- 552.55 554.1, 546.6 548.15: 1.05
